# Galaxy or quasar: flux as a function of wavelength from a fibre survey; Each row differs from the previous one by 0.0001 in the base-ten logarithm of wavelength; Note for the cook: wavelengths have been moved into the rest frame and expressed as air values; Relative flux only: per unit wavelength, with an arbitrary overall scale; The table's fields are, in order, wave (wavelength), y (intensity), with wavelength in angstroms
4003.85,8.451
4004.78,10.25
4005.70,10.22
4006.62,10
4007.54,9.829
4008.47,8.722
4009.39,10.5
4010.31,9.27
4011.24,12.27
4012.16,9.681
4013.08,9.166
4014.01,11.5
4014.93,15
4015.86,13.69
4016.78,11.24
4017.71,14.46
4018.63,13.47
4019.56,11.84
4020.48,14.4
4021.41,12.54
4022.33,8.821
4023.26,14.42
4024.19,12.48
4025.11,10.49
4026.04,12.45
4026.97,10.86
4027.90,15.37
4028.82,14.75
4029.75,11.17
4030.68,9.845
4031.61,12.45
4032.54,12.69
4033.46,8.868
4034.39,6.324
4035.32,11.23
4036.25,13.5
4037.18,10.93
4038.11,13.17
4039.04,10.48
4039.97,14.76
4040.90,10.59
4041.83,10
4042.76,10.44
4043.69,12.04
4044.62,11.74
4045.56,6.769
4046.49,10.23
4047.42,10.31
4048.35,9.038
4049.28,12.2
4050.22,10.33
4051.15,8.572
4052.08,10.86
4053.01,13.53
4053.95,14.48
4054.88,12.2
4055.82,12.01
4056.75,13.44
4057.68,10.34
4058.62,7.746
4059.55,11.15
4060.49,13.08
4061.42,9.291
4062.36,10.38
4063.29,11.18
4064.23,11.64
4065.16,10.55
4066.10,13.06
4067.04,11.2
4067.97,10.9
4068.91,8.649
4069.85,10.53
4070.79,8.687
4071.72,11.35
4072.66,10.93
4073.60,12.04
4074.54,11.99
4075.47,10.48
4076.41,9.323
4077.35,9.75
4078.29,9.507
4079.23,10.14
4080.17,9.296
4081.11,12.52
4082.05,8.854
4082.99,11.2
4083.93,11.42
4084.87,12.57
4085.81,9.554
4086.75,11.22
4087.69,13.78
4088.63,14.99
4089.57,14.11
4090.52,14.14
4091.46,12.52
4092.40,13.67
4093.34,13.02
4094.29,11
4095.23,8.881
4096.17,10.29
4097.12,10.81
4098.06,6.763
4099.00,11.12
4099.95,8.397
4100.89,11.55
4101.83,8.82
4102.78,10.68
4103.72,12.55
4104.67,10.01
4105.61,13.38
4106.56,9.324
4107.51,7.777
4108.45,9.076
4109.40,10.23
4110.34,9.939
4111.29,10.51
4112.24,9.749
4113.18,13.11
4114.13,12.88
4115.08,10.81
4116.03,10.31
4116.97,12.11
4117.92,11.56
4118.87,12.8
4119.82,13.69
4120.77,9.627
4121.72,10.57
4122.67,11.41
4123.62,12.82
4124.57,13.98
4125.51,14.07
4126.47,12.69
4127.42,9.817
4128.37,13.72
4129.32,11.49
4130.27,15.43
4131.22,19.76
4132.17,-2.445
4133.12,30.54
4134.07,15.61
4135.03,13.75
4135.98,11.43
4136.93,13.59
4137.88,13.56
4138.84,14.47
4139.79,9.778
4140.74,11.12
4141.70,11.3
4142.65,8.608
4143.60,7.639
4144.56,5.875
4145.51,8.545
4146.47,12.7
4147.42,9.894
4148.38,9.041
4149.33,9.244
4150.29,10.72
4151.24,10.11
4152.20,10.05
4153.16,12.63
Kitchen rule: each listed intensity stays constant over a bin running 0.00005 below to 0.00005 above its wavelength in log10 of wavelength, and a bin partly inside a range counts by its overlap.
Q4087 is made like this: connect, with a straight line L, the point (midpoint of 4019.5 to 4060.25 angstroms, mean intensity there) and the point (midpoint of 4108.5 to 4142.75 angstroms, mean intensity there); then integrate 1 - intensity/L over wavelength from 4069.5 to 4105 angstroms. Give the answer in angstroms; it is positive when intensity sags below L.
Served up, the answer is 2.7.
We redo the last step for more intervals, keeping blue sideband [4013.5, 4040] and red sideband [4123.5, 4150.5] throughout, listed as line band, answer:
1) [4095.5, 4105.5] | 1.5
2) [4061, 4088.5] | 2.9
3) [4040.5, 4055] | 1.6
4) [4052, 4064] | 0.6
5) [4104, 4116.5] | 1.5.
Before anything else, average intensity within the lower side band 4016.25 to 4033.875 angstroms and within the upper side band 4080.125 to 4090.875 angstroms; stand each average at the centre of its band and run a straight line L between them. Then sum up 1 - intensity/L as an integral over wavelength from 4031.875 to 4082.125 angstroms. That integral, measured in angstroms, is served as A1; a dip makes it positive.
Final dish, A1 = 5.3 angstroms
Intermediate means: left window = 12.3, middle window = 10.9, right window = 12.1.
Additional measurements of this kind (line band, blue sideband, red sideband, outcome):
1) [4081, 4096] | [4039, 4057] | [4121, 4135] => 0.37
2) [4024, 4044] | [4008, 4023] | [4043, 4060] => -0.46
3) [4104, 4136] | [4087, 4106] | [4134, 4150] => -2.82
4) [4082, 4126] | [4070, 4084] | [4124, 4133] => 1.25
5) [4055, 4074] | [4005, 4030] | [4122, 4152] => 1.47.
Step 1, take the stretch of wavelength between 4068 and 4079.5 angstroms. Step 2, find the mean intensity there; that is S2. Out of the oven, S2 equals 10.3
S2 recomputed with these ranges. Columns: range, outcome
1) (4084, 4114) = 11.1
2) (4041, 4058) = 11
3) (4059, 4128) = 11.1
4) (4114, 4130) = 12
